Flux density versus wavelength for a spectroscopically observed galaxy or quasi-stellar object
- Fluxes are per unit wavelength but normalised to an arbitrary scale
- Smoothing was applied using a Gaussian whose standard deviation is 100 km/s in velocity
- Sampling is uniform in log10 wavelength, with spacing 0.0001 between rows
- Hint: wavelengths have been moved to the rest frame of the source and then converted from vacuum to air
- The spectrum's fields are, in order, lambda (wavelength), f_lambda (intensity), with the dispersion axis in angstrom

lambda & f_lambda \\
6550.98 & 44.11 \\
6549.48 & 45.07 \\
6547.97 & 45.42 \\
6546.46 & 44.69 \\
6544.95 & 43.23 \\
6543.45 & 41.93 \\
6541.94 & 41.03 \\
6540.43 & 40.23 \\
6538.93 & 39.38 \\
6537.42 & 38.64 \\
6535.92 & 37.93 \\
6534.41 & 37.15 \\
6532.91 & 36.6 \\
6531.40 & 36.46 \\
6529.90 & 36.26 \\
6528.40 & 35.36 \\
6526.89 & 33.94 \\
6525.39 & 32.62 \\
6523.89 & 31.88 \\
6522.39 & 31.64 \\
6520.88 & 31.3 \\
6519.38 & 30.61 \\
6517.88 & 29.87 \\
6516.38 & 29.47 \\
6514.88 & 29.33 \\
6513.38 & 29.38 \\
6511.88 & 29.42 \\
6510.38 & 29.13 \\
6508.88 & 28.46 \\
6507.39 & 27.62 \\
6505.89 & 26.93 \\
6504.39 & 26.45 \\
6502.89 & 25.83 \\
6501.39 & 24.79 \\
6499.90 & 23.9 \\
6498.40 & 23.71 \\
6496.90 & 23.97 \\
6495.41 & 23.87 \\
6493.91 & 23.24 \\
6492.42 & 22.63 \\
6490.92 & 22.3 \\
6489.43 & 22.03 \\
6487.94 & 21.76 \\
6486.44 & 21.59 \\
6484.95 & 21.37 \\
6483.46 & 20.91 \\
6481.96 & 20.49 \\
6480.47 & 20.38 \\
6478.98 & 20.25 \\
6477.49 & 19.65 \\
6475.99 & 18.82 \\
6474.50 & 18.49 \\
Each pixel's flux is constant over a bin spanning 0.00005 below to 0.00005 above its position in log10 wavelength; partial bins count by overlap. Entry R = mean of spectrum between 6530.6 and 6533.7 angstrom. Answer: 36.6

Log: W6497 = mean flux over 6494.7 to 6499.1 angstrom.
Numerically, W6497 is 23.9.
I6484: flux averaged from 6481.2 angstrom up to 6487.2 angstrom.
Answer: 21.1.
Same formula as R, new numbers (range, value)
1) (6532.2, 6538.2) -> 37.6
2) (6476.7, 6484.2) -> 20.3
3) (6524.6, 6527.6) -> 33.3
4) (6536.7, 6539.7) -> 39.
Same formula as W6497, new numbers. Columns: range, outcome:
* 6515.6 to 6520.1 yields 30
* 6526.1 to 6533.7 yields 35.7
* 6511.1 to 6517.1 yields 29.4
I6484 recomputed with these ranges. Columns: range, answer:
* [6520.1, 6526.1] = 31.8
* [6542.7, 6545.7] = 42.7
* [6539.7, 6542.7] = 40.5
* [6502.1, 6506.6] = 26.3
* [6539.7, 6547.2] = 42.2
